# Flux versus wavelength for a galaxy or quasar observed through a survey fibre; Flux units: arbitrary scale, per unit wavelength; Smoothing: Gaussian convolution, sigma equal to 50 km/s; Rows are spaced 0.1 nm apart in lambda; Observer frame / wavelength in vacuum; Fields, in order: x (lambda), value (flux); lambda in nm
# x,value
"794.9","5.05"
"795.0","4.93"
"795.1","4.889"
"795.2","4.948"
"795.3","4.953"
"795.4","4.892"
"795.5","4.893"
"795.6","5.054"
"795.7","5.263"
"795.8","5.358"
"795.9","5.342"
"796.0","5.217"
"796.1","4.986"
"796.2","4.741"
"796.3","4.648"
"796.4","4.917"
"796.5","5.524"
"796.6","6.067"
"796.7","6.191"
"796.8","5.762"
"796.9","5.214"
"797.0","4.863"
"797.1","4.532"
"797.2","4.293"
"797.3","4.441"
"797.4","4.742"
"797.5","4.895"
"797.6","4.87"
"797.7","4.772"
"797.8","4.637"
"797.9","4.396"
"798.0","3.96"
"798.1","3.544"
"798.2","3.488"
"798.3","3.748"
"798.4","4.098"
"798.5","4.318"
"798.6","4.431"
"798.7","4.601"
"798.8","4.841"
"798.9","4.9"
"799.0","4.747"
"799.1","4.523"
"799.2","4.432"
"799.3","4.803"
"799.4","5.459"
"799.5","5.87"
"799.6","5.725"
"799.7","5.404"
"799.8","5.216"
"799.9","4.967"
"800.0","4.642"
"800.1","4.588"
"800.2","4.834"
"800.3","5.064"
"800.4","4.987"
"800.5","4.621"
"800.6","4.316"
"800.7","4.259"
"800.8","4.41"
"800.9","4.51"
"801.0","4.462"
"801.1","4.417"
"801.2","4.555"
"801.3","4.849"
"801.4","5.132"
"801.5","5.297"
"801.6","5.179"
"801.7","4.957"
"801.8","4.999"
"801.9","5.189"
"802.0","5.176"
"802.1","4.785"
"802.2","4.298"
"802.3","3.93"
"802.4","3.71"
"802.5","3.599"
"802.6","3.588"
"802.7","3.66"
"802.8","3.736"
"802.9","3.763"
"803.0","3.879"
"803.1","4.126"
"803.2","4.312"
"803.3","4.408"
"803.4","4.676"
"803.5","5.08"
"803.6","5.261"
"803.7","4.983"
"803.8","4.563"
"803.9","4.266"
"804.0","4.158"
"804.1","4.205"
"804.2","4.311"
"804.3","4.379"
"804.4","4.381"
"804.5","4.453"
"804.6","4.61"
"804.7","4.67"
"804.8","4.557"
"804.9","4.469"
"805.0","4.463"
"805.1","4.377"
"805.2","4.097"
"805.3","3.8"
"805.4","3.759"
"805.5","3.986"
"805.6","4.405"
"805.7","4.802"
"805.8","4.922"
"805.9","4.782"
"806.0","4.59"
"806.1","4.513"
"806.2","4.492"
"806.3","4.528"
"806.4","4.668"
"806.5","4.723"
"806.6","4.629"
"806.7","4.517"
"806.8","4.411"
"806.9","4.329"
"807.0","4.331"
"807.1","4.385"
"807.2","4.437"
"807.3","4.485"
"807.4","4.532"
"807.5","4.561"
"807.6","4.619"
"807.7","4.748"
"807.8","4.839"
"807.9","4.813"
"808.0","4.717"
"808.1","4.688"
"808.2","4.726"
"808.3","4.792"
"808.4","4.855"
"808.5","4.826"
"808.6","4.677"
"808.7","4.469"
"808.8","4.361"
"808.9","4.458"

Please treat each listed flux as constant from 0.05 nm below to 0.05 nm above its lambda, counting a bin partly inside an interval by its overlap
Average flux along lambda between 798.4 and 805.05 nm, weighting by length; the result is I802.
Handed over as 4.6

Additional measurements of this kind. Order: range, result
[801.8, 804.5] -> 4.34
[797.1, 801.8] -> 4.68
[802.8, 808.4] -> 4.49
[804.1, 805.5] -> 4.32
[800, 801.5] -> 4.66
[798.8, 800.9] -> 4.88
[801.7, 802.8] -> 4.3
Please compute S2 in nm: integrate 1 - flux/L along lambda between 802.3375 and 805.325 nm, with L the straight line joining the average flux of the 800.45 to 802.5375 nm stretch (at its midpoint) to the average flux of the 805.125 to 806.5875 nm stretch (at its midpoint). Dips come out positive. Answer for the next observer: 0.15 nm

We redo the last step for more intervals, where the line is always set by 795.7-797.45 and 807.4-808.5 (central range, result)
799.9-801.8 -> 0.09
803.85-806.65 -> 0.23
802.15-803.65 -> 0.23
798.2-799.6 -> 0.10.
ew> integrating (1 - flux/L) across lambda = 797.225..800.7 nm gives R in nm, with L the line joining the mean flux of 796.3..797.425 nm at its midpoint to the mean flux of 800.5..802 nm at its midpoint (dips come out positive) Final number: 0.199 nm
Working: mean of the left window 5.13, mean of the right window 4.76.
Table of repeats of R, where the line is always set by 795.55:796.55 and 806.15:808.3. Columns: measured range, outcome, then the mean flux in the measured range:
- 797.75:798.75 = 0.176 nm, 4.12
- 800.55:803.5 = 0.243 nm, 4.43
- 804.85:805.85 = 0.078 nm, 4.31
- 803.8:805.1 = 0.082 nm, 4.41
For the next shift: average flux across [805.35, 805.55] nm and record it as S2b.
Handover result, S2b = 3.87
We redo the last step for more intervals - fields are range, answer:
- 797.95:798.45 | 3.77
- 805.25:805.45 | 3.78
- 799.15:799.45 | 4.9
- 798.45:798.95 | 4.62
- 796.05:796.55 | 4.96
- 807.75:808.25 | 4.76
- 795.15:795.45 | 4.93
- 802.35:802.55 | 3.65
